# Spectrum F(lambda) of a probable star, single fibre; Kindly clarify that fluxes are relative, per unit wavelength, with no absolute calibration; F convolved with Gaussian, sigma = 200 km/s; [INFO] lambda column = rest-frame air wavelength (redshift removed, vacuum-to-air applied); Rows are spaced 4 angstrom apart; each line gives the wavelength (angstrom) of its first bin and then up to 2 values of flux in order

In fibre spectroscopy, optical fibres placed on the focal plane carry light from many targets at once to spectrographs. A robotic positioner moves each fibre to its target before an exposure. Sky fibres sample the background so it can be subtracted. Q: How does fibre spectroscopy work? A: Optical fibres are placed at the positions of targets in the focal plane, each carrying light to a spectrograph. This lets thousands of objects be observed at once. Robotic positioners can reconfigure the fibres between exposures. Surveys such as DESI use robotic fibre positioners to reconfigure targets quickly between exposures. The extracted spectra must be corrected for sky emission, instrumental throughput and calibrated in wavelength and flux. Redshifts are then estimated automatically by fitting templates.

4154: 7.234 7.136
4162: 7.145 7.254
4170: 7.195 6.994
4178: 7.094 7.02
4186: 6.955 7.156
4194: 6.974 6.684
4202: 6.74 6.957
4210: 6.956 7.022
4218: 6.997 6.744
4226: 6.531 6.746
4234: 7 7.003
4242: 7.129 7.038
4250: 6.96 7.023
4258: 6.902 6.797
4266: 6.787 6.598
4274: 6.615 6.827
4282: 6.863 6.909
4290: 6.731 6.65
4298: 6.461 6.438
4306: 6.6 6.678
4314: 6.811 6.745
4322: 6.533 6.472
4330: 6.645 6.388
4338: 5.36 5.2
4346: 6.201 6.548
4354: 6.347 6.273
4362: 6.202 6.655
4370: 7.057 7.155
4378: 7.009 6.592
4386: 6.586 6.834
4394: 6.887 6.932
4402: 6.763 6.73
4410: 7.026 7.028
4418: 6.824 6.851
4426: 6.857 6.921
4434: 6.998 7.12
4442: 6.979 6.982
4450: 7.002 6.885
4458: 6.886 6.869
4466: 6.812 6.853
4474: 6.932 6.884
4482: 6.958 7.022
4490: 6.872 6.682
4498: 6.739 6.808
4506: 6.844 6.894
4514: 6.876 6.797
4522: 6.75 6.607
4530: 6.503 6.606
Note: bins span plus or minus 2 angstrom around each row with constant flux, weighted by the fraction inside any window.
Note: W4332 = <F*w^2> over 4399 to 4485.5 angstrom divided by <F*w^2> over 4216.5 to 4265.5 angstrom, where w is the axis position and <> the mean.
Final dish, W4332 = 1.10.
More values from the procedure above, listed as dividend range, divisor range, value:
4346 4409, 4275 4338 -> 1.05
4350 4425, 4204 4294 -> 1.05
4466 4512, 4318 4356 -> 1.18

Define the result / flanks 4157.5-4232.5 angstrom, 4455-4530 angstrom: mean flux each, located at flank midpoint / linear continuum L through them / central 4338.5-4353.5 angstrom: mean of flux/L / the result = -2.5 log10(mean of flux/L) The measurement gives 0.16 mag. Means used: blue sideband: 6.96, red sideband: 6.83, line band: 5.96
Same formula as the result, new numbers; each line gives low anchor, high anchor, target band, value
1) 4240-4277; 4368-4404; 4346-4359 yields 0.08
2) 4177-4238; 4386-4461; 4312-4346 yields 0.11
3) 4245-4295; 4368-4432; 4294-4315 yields 0.04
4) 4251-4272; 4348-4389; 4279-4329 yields 0.02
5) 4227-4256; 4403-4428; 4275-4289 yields 0.02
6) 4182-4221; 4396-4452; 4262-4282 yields 0.03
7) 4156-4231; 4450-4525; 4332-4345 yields 0.21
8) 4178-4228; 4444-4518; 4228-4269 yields -0.01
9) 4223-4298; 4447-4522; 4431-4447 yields -0.02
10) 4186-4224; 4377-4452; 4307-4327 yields 0.04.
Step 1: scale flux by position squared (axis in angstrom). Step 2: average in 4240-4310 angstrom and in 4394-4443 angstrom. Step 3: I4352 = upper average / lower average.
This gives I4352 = 1.09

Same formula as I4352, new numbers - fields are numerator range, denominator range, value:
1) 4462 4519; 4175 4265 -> 1.12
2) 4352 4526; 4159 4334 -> 1.09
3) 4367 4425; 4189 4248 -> 1.08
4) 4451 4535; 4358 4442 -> 1.04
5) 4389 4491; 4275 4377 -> 1.12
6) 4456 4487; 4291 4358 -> 1.16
